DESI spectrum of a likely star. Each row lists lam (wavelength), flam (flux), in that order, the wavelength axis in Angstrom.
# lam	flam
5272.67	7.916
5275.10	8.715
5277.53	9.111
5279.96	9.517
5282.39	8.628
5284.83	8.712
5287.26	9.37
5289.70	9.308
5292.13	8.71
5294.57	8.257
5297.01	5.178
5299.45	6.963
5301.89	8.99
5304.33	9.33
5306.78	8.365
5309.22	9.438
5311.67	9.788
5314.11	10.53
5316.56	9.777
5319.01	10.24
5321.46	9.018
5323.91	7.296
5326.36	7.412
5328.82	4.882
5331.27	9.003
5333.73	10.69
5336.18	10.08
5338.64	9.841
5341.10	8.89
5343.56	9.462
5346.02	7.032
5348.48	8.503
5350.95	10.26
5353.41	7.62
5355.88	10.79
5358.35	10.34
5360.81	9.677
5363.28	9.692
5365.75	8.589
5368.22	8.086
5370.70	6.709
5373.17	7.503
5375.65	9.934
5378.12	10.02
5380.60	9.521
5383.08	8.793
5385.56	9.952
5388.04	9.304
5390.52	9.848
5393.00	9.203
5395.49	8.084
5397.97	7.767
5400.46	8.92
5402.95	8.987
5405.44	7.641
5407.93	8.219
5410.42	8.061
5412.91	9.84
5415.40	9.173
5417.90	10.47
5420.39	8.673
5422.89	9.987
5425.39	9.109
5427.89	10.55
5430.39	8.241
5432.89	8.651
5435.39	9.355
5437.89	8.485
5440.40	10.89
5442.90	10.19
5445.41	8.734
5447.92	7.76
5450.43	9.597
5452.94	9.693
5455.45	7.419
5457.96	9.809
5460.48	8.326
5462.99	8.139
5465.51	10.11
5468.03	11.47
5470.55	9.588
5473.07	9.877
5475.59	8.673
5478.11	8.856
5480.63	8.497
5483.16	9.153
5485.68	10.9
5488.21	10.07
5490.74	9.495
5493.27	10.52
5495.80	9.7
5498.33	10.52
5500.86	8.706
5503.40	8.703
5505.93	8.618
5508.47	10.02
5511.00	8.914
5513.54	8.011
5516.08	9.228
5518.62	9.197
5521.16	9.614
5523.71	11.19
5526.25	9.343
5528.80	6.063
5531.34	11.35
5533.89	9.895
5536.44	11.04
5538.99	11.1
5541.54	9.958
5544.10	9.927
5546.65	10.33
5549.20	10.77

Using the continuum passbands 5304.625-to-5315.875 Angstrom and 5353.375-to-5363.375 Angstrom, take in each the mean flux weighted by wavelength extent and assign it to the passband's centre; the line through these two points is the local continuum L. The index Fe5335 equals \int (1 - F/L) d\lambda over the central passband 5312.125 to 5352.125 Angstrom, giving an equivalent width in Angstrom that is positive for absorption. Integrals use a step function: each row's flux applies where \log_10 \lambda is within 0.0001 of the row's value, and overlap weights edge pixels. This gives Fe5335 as 3.0 Angstrom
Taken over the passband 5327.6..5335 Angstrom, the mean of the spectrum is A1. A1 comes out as 8.22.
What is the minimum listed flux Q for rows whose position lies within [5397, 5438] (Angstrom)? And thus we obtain 7.641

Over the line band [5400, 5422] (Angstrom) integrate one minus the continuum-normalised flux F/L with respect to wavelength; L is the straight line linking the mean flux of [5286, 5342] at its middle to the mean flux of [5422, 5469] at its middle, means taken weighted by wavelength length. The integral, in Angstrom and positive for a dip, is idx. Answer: 0.56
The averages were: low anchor 8.76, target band 8.9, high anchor 9.27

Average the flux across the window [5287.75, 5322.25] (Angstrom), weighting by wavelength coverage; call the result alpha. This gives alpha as 8.86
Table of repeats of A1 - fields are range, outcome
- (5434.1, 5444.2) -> 9.73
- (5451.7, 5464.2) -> 8.68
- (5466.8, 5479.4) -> 9.69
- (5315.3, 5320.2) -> 10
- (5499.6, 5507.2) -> 8.67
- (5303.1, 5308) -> 8.84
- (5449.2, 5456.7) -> 8.9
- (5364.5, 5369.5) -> 8.32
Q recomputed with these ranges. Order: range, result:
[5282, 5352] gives 4.882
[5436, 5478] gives 7.419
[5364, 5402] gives 6.709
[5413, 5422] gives 8.673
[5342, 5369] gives 7.032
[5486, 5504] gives 8.703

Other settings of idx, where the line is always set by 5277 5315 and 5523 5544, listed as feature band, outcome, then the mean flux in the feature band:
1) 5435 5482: 1.7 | 9.23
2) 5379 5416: 1.5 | 8.89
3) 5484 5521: 1.2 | 9.47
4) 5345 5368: -0.2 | 9.14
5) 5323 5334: 1.6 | 7.62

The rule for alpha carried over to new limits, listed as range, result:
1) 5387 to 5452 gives 9.07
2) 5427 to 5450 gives 9.2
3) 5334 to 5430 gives 9.09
